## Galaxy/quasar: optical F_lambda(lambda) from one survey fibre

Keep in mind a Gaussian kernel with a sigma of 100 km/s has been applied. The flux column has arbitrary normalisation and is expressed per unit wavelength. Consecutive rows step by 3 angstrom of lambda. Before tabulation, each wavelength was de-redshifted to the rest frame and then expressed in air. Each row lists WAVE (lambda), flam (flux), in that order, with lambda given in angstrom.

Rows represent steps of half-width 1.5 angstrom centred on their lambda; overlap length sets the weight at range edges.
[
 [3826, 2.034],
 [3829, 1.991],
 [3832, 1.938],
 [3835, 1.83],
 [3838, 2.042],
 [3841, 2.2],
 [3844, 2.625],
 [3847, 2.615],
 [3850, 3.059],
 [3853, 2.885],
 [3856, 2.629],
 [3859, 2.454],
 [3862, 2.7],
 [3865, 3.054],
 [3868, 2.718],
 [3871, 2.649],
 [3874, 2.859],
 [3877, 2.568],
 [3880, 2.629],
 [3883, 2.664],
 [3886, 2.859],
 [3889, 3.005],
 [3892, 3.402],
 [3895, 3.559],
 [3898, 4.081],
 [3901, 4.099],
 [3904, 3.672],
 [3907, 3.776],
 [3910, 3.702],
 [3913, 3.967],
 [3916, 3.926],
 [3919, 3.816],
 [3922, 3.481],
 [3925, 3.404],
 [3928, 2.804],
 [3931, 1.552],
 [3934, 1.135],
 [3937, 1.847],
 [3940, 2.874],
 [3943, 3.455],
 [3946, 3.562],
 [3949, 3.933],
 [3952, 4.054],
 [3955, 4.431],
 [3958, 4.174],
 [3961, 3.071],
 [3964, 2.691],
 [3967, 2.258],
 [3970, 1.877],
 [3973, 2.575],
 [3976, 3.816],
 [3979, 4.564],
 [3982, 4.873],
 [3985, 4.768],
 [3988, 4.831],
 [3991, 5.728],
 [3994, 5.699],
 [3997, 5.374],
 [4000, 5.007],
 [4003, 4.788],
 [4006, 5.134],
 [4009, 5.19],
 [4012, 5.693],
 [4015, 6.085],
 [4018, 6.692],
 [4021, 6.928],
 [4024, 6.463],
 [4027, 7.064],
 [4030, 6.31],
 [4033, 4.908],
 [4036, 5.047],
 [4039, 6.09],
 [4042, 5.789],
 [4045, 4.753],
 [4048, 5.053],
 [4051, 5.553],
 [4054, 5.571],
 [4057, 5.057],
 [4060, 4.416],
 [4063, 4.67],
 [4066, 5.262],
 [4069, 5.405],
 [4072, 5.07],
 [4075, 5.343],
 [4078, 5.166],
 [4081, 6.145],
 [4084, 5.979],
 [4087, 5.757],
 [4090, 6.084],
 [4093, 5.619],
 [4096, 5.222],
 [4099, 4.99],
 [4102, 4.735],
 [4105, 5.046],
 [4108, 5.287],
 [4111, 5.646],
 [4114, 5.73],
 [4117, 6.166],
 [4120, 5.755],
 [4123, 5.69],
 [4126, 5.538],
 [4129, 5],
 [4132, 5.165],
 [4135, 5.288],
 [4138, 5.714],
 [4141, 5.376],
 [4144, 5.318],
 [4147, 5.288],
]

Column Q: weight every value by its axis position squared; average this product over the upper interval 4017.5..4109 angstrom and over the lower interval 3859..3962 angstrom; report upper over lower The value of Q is 1.85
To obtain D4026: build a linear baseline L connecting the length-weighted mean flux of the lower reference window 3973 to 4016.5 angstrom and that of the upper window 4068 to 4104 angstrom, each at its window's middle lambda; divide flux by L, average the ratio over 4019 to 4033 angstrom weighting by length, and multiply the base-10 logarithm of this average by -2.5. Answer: -0.25 mag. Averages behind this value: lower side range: 5.02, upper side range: 5.45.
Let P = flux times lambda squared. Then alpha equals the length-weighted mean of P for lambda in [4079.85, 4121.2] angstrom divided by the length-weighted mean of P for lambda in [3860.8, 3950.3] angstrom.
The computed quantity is 1.97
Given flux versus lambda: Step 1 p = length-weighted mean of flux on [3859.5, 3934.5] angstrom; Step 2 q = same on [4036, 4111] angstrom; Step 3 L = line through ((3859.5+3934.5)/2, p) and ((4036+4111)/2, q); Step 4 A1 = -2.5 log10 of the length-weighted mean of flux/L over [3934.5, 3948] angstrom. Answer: 0.29 mag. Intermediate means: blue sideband 3.14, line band 2.84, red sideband 5.34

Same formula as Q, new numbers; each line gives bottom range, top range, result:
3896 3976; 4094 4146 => 1.82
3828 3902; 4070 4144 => 2.24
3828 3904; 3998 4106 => 2.16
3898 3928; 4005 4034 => 1.72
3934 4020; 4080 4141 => 1.39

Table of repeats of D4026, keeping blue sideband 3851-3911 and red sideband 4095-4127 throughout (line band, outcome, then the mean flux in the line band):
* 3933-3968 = 0.20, 3.16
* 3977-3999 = -0.21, 5.09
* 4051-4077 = -0.04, 5.13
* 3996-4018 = -0.23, 5.42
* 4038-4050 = -0.14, 5.4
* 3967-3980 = 0.31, 3.05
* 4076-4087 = -0.12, 5.74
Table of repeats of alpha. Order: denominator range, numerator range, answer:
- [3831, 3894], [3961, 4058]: 2.05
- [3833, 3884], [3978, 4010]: 2.10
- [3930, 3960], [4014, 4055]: 1.96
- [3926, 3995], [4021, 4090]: 1.66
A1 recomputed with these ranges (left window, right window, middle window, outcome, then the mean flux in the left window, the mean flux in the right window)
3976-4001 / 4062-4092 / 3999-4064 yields -0.06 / 5.03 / 5.5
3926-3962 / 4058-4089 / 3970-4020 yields -0.24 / 3.08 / 5.33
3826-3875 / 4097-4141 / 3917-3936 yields 0.21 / 2.5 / 5.41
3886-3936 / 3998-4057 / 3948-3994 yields 0.16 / 3.31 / 5.67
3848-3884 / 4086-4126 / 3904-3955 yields 0.07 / 2.74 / 5.52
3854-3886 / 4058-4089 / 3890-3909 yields -0.21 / 2.7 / 5.33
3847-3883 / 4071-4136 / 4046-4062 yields -0.04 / 2.74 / 5.48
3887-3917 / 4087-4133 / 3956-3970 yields 0.38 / 3.7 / 5.46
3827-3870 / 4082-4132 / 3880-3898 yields -0.06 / 2.48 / 5.51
